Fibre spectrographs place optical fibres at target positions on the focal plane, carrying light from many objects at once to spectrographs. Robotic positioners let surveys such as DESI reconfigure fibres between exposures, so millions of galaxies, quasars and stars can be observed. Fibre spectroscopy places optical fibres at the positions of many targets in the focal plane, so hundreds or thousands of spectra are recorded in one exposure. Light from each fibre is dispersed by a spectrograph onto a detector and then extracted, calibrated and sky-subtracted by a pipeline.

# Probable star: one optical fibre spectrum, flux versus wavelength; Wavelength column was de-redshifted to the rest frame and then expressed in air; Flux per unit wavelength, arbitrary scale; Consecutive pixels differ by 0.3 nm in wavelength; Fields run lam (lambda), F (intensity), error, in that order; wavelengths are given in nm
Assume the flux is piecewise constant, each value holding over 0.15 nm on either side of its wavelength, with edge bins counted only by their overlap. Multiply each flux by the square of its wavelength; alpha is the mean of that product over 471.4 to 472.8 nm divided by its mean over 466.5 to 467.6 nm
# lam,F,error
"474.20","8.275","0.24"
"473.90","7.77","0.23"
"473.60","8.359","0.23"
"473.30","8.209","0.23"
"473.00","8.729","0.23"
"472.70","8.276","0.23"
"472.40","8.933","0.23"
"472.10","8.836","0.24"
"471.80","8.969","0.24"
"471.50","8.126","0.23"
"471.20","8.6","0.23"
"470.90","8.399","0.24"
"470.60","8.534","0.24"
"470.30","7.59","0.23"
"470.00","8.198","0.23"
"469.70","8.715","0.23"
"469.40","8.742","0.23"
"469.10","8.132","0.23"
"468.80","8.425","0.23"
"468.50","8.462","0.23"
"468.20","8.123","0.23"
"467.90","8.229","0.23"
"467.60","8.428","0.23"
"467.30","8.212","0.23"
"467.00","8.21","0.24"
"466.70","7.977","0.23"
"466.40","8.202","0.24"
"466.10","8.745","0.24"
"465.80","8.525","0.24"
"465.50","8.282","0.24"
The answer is 1.08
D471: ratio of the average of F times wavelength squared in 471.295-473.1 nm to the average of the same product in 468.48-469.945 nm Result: 1.0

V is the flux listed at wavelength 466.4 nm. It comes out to 8.202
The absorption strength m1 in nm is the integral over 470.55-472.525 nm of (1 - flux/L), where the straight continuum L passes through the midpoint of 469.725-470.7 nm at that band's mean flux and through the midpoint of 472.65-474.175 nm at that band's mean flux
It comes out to -0.10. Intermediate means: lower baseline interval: 8.16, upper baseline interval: 8.27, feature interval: 8.63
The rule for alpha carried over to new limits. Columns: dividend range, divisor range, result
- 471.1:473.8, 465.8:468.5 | 1.05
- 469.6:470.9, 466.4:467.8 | 1.02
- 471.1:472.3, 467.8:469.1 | 1.06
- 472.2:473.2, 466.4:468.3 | 1.08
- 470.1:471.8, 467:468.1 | 1.02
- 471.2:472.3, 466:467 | 1.07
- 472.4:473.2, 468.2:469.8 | 1.03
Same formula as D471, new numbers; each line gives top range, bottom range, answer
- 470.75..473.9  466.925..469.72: 1.04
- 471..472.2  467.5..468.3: 1.06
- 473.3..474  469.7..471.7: 0.99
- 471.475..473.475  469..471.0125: 1.04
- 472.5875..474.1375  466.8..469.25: 1.02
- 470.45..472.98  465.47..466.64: 1.05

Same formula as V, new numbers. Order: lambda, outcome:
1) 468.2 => 8.123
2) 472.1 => 8.836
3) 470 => 8.198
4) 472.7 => 8.276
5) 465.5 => 8.282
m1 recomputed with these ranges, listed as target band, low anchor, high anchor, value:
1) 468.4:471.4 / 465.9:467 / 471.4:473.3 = 0.041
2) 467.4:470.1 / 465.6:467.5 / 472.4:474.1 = -0.021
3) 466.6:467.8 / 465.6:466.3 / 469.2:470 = 0.051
